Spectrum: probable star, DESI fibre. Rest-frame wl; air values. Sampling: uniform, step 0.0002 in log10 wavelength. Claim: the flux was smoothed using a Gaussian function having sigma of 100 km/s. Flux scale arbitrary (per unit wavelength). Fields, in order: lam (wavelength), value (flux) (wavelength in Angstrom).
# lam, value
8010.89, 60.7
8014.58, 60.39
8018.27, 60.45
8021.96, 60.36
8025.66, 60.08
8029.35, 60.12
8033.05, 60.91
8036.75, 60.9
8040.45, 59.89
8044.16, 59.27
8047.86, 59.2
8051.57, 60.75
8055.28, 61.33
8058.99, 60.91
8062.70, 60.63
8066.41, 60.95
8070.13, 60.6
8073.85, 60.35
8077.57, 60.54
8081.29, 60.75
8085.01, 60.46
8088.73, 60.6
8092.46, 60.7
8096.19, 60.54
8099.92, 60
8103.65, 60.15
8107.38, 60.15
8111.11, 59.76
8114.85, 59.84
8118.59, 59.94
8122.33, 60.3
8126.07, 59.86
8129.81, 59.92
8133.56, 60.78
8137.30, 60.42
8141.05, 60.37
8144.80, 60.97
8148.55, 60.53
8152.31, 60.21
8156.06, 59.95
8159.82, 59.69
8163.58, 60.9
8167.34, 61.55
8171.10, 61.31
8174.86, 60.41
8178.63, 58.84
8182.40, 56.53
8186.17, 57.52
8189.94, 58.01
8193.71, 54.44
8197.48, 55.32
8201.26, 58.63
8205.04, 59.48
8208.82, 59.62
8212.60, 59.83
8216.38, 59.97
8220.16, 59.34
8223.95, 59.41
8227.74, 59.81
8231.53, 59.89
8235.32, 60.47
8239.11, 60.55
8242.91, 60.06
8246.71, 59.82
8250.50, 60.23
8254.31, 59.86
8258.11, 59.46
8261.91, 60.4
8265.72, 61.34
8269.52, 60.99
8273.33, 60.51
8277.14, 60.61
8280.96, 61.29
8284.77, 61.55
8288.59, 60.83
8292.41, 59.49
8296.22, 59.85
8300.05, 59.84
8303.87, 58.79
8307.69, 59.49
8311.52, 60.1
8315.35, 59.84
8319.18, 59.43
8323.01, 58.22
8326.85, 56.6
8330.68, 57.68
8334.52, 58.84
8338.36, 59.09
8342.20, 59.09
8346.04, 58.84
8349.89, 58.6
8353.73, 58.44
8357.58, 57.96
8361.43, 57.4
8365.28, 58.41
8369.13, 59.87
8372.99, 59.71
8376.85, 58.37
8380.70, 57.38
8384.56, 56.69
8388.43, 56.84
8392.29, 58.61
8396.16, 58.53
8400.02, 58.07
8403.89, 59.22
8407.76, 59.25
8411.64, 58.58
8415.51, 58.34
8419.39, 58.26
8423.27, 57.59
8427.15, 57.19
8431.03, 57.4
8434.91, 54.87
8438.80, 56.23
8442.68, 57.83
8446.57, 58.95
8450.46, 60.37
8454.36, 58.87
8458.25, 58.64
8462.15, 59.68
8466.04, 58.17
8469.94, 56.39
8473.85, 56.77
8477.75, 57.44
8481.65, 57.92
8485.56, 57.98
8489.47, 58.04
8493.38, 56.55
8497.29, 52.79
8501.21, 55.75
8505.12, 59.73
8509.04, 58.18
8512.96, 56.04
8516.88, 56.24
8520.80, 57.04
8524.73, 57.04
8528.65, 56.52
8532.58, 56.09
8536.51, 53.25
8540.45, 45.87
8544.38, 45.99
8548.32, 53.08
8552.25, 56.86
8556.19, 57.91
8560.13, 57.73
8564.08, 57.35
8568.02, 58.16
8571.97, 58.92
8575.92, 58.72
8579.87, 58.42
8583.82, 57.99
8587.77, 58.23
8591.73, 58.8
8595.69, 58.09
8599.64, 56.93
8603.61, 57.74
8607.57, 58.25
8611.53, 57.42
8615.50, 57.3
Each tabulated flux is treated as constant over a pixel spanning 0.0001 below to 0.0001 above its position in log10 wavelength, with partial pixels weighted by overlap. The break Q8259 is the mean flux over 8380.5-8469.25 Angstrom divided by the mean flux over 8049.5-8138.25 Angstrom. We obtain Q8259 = 0.96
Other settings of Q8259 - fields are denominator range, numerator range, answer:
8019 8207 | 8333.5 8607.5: 0.96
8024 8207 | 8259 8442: 0.98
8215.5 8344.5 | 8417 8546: 0.95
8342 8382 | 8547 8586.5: 0.98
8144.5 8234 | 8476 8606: 0.95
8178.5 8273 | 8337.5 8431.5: 0.98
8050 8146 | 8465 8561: 0.92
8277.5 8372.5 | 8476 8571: 0.94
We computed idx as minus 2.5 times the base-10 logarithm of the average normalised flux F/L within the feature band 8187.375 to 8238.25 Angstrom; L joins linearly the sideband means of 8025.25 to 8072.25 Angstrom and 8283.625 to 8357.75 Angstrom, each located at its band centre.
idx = 0.02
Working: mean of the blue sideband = 60.4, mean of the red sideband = 59.1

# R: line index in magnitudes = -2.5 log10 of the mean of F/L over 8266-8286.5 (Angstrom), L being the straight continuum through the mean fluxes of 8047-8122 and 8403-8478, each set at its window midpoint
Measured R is -0.03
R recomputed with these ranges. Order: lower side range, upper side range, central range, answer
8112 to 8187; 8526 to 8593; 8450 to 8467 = -0.04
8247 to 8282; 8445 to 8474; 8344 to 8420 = 0.02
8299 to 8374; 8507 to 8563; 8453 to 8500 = -0.03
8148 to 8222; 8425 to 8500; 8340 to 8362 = -0.01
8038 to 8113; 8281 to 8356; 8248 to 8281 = -0.02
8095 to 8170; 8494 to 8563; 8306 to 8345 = -0.02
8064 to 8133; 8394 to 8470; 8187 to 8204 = 0.05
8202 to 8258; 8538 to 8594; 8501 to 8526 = -0.01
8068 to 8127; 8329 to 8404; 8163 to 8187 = 0.00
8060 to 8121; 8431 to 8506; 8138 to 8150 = -0.01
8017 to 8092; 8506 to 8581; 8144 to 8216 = 0.00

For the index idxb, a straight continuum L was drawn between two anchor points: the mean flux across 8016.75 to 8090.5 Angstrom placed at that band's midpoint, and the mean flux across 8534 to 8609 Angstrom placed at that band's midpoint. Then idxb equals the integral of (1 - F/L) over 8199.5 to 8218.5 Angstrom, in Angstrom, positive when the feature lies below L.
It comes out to -0.10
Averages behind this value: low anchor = 60.5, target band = 59.5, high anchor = 56.2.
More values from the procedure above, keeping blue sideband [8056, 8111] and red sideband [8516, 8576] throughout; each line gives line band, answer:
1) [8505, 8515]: -0.3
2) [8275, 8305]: -1.1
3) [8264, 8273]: -0.4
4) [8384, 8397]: -0.1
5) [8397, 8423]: -0.8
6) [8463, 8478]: -0.3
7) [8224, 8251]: -0.6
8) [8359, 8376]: -0.4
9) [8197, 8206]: 0.2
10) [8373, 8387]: -0.1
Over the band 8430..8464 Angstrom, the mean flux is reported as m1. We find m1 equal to 58.1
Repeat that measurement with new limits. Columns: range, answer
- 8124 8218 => 59.4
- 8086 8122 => 60.2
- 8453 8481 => 58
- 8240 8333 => 59.8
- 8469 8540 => 56.4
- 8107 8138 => 60.1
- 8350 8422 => 58.3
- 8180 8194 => 57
